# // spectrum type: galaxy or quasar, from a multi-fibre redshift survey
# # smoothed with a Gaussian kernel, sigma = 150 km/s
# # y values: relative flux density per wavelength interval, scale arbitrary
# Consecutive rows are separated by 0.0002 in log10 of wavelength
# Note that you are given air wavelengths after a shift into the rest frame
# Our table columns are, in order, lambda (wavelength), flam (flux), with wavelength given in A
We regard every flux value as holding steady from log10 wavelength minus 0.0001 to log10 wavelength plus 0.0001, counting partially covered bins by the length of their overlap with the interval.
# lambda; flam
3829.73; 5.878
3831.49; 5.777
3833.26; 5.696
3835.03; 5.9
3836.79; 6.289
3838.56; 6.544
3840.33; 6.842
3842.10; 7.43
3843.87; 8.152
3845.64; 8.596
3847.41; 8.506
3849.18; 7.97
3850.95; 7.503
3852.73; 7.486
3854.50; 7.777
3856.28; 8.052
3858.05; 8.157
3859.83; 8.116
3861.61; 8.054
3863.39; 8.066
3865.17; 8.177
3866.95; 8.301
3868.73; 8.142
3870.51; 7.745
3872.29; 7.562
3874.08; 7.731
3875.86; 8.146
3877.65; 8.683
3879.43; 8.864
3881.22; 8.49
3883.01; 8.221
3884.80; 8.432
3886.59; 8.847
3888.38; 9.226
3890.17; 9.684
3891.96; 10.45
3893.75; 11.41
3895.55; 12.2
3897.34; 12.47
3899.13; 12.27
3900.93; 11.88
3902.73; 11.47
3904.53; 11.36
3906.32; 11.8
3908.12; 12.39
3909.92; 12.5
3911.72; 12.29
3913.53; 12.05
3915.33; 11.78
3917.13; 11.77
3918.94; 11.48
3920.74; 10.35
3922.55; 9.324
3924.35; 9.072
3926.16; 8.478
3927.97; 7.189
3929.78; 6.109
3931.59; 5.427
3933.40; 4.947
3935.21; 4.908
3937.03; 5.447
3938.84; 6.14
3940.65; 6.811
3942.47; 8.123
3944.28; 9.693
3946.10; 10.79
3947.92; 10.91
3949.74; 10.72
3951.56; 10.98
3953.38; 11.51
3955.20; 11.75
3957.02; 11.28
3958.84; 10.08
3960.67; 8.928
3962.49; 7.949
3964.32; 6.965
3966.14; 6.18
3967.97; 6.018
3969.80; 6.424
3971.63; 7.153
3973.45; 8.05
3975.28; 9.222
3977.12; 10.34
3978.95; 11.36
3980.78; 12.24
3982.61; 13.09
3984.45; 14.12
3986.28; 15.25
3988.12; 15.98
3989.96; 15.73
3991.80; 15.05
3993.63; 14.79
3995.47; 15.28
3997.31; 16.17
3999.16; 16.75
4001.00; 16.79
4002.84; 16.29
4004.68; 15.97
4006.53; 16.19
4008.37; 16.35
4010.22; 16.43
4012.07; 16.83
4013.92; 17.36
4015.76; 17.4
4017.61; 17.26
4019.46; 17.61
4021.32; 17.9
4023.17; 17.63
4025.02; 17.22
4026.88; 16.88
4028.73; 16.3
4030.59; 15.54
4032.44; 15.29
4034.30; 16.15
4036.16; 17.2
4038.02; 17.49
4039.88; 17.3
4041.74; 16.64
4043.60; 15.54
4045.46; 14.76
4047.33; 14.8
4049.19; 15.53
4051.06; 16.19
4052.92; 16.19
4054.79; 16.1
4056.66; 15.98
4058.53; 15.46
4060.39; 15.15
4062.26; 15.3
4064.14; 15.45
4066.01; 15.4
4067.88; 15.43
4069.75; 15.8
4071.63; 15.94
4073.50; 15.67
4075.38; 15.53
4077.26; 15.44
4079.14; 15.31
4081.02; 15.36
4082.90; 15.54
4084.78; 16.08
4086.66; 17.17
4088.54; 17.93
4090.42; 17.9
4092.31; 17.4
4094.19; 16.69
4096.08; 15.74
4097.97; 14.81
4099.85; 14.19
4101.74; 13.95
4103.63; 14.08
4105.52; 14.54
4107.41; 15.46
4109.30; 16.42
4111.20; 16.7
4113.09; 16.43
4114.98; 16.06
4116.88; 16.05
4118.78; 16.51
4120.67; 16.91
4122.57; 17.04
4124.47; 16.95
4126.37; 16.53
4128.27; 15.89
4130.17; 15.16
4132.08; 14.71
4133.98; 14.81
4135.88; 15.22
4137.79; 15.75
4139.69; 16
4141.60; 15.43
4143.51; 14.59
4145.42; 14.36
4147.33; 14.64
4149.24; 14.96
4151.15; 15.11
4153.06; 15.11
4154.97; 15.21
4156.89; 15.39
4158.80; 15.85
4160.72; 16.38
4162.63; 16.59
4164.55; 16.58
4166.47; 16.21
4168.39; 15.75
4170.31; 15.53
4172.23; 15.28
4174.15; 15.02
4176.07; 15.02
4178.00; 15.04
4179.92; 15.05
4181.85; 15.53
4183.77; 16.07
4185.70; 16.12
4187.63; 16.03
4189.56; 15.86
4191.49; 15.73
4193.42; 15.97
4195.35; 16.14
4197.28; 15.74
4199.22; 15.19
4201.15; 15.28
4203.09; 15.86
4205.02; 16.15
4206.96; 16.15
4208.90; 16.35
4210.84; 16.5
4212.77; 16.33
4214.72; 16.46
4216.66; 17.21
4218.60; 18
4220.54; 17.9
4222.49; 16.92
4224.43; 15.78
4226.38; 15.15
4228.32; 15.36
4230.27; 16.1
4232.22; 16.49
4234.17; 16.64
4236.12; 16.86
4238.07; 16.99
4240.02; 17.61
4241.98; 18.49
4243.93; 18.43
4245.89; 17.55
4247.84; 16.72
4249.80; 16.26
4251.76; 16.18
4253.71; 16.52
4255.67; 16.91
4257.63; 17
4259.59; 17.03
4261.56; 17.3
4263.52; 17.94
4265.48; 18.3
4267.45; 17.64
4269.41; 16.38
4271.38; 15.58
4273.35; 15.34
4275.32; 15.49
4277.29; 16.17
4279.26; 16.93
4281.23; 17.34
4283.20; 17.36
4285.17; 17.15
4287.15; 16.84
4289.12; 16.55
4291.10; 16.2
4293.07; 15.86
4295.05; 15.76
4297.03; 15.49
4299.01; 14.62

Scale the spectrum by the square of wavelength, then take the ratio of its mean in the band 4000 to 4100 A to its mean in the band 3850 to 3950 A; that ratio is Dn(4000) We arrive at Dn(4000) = 1.91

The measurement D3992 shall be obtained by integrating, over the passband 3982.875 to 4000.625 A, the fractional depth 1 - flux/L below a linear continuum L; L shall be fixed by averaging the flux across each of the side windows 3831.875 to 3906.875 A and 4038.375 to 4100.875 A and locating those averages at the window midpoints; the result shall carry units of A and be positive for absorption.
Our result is -3.1 A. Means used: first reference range 8.71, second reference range 15.9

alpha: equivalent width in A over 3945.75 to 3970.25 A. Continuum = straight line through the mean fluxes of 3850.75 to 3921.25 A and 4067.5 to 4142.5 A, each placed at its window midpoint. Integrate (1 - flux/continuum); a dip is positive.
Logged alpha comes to 5.0 A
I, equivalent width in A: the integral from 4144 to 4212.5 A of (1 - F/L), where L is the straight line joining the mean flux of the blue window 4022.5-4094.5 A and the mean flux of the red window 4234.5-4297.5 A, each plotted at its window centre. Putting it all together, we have 3.6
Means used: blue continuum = 16.1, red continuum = 16.8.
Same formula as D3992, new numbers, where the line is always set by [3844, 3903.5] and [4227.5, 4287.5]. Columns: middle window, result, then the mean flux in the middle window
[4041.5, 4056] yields -3.6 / 15.7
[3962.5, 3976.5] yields 4.7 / 7.26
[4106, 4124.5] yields -3.2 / 16.4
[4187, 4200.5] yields -0.2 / 15.8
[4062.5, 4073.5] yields -2.2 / 15.6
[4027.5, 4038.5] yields -3.6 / 16.3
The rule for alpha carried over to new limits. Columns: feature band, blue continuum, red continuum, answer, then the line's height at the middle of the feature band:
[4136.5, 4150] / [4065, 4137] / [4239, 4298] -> 0.8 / 16.1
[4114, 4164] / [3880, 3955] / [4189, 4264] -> -3.5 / 14.7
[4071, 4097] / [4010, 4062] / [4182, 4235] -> 0.1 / 16.4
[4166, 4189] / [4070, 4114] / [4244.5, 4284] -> 1.1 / 16.3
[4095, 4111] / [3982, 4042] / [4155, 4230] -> 1.1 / 16.1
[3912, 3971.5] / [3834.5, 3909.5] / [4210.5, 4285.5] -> 9.3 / 10.4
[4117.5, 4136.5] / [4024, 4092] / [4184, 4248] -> 0.3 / 16.2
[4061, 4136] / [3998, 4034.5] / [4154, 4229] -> 2.4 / 16.4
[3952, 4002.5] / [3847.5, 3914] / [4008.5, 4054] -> 8.7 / 14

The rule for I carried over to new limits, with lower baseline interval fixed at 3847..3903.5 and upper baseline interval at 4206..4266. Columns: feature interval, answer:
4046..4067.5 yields -4.33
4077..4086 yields -1.40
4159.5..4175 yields -0.55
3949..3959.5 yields -0.35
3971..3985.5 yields 0.59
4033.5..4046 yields -3.87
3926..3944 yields 6.85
